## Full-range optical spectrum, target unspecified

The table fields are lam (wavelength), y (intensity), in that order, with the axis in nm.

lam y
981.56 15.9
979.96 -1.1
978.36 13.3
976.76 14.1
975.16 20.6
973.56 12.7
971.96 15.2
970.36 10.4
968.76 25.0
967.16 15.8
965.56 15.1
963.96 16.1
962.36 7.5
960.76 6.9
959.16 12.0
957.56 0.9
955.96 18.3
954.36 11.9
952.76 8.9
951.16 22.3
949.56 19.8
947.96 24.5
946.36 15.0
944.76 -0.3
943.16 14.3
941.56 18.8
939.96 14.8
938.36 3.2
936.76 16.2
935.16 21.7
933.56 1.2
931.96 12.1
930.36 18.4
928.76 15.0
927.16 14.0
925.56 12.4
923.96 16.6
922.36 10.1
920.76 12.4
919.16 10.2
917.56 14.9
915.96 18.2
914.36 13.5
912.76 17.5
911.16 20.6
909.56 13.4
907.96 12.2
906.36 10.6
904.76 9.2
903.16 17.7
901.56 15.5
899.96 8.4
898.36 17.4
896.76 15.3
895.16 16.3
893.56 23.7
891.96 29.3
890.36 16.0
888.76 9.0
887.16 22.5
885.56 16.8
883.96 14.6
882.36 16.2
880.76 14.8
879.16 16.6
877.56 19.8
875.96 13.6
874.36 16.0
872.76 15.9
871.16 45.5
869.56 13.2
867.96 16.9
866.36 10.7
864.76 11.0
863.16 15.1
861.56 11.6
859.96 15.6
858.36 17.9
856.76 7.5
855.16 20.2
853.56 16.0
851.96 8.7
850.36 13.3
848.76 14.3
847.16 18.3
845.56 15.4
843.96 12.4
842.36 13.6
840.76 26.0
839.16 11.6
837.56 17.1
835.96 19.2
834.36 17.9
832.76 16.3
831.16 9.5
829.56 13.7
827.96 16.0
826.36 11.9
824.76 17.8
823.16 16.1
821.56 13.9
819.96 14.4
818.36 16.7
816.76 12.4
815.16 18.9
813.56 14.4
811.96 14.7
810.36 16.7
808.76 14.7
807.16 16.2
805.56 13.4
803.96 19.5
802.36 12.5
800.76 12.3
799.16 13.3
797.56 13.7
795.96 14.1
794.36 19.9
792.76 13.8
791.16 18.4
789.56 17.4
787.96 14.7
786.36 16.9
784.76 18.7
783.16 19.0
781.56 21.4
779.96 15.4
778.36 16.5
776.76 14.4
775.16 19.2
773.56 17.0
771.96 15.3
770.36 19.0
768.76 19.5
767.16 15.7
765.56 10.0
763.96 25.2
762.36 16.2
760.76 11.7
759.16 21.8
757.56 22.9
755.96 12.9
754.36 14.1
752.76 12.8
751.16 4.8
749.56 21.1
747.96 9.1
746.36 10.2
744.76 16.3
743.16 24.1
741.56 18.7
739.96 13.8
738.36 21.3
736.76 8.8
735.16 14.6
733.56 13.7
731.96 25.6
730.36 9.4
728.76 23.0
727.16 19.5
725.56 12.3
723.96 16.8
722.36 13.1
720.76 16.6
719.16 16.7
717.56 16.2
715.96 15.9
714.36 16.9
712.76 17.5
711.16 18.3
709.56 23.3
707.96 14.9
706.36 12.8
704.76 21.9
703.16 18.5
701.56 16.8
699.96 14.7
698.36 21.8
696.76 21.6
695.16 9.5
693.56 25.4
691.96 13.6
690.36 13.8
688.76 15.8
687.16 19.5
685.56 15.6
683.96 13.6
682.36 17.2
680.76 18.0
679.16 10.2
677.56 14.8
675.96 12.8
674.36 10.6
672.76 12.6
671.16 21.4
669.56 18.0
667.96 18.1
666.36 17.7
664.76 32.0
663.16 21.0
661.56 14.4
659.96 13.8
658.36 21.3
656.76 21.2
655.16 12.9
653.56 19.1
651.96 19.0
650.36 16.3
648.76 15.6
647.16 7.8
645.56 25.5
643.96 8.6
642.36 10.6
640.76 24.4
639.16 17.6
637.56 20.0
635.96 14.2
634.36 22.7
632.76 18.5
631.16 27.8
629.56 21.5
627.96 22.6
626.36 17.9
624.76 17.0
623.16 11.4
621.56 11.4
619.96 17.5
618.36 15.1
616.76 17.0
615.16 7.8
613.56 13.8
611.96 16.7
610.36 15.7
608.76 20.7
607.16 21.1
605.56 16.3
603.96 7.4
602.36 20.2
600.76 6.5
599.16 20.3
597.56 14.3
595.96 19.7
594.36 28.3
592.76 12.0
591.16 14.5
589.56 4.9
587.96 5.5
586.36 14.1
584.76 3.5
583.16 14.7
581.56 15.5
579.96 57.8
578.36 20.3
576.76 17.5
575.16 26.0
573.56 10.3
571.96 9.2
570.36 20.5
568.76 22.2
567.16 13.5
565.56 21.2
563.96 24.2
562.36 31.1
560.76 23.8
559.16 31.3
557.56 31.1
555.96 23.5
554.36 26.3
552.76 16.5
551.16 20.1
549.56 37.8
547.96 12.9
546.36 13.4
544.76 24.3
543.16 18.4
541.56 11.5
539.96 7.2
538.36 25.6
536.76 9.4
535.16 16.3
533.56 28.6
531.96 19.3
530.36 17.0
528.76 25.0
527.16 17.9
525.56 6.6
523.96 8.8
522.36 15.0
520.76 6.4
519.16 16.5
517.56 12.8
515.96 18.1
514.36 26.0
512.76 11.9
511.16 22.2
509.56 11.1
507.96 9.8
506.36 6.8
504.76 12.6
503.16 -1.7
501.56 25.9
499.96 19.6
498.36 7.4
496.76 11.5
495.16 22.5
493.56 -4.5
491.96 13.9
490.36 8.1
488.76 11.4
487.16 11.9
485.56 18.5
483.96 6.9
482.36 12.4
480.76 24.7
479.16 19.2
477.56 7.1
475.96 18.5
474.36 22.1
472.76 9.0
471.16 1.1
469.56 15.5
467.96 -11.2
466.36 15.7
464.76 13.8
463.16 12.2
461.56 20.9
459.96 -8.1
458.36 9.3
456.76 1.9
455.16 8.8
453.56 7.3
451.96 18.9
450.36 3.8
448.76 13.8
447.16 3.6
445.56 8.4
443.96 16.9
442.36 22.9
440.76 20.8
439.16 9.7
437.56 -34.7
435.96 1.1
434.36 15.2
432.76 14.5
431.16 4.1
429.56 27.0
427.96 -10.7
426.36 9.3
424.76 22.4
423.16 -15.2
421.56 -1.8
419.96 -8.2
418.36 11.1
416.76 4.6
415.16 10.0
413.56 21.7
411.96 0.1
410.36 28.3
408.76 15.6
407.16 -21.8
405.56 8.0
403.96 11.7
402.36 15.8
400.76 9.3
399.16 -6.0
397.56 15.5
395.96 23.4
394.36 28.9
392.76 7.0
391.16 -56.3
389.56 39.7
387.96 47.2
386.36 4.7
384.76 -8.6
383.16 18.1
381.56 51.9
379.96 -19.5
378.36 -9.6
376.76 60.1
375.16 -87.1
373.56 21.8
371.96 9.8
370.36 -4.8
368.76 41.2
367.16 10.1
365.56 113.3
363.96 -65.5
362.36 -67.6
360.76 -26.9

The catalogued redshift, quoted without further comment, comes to 0.327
